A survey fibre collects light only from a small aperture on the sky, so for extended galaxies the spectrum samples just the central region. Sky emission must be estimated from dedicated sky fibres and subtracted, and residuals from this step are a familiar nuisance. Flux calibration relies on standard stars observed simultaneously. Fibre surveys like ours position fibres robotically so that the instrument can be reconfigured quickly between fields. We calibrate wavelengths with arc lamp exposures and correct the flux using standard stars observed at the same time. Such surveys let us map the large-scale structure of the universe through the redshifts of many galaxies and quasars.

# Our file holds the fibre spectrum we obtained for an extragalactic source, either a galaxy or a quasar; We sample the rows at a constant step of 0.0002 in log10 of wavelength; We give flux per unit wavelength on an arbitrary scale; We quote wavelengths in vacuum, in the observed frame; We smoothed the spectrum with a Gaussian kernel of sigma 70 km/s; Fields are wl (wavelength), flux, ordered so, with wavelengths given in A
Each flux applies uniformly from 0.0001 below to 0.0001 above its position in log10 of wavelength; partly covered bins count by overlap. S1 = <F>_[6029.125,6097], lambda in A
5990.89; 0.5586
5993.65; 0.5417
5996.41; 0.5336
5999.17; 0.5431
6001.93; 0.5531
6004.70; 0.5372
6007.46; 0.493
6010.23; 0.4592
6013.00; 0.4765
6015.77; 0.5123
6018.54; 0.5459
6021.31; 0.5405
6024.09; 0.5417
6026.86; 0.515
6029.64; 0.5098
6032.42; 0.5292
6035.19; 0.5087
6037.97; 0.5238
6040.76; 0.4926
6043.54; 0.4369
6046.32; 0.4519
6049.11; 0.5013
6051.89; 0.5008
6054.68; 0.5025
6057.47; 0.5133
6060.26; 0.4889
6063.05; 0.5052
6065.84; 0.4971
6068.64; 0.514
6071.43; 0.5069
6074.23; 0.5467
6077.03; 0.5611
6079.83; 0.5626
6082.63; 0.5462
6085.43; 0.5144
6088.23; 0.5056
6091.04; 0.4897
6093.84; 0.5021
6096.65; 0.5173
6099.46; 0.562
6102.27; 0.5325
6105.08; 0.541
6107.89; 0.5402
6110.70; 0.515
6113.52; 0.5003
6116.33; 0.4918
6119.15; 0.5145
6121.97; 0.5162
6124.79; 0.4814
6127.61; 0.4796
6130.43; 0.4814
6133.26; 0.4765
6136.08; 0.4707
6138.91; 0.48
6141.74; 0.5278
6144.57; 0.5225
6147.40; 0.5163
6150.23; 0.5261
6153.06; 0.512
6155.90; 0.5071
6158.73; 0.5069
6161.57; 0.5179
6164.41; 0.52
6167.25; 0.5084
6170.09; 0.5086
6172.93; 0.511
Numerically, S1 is 0.509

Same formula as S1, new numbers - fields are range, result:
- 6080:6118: 0.521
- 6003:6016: 0.495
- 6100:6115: 0.528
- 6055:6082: 0.522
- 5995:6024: 0.52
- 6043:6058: 0.486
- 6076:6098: 0.524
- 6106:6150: 0.502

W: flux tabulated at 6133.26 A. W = 0.4765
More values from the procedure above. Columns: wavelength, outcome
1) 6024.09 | 0.5417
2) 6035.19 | 0.5087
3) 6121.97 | 0.5162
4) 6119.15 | 0.5145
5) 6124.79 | 0.4814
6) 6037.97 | 0.5238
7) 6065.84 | 0.4971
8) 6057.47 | 0.5133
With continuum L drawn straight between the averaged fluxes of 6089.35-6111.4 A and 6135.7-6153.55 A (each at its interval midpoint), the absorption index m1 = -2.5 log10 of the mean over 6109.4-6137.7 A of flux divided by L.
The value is 0.053 mag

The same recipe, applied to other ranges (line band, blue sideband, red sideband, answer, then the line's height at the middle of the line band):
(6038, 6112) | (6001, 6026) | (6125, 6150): -0.02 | 0.506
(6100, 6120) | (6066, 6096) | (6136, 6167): -0.01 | 0.518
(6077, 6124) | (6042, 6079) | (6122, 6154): -0.05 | 0.501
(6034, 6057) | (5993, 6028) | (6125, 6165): 0.06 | 0.517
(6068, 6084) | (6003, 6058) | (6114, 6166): -0.08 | 0.504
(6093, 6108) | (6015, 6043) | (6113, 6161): -0.05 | 0.507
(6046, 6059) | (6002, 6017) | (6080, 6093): 0.03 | 0.51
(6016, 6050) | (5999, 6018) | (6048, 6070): 0.00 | 0.507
